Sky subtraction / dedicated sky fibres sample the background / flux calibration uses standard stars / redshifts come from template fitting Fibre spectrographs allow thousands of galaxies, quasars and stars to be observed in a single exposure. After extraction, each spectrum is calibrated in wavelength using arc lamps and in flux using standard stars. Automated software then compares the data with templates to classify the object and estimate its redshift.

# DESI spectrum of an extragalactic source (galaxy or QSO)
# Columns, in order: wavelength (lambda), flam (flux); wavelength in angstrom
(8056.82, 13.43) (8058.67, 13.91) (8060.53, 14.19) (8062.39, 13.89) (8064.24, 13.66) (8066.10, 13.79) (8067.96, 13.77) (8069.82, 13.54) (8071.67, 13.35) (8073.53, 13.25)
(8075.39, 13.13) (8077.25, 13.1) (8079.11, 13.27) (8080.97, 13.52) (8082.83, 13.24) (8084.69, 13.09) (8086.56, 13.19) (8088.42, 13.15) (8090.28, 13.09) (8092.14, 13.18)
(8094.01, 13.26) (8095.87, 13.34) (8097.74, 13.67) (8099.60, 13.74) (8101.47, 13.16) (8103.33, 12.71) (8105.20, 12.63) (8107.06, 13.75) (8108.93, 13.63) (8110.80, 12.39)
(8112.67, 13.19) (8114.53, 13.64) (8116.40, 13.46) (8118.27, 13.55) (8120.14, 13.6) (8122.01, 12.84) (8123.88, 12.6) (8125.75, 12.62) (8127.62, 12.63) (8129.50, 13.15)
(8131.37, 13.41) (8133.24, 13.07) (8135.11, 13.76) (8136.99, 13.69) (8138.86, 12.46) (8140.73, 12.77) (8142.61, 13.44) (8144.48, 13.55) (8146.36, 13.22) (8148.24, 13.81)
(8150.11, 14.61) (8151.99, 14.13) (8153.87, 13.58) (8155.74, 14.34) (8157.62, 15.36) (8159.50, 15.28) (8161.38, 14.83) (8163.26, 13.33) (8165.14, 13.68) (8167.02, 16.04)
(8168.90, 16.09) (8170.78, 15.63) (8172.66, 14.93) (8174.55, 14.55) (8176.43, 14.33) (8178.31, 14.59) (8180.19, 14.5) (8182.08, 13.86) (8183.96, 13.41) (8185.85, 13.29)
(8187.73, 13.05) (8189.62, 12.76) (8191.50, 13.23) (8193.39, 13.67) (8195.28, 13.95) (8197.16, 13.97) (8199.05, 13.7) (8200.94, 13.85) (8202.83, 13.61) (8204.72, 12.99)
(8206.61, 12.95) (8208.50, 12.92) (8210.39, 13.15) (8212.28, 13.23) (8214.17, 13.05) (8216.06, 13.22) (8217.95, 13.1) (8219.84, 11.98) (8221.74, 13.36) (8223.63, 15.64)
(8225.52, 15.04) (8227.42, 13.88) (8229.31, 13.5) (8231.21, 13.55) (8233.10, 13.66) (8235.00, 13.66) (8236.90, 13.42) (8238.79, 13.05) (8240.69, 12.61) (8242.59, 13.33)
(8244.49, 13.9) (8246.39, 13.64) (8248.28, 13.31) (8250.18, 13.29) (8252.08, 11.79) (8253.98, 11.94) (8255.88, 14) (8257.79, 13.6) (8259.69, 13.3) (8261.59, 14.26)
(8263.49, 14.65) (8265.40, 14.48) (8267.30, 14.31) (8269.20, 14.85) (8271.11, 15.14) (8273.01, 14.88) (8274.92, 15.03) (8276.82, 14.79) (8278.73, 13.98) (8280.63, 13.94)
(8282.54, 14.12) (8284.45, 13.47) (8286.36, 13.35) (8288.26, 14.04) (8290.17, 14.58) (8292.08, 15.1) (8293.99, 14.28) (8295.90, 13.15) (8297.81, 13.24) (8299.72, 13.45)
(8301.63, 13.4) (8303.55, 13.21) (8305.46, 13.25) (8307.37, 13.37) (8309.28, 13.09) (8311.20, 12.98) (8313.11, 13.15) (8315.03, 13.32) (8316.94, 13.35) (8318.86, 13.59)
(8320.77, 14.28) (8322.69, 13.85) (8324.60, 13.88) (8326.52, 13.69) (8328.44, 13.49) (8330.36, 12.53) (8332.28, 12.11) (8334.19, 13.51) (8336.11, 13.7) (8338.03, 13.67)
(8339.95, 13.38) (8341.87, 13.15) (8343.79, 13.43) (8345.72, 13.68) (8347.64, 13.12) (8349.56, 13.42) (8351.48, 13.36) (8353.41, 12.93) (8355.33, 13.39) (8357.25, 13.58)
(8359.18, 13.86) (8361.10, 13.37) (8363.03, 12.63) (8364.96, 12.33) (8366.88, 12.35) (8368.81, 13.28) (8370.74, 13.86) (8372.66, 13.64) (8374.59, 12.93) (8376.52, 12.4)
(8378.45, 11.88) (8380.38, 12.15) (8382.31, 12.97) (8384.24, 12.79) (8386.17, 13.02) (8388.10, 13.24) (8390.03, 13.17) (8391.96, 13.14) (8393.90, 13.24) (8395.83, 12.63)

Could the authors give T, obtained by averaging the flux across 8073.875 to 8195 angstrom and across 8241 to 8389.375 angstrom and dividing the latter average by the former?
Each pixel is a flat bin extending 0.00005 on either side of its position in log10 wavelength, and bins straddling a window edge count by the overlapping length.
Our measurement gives 0.99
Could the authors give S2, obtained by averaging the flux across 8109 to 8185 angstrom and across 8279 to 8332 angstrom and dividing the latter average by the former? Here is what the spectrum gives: 1.0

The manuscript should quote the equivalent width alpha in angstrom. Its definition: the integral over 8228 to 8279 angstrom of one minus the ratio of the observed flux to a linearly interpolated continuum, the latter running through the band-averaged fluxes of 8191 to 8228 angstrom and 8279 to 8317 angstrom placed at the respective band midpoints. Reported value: -0.8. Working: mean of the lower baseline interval 13.5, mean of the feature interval 13.8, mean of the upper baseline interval 13.6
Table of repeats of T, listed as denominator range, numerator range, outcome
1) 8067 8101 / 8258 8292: 1.07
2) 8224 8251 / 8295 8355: 0.98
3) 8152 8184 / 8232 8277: 0.94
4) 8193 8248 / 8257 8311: 1.04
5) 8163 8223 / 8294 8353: 0.97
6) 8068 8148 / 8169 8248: 1.03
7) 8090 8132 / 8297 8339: 1.01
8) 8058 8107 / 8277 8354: 1.01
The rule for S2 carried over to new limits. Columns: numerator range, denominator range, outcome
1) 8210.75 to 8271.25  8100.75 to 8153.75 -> 1.02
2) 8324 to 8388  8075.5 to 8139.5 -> 0.99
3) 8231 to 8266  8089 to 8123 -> 1.01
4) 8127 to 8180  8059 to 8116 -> 1.06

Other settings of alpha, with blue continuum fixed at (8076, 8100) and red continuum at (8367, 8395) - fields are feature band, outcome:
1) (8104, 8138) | 0.1 angstrom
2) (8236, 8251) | -0.2 angstrom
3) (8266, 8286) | -2.1 angstrom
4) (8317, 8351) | -1.1 angstrom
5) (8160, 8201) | -3.1 angstrom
